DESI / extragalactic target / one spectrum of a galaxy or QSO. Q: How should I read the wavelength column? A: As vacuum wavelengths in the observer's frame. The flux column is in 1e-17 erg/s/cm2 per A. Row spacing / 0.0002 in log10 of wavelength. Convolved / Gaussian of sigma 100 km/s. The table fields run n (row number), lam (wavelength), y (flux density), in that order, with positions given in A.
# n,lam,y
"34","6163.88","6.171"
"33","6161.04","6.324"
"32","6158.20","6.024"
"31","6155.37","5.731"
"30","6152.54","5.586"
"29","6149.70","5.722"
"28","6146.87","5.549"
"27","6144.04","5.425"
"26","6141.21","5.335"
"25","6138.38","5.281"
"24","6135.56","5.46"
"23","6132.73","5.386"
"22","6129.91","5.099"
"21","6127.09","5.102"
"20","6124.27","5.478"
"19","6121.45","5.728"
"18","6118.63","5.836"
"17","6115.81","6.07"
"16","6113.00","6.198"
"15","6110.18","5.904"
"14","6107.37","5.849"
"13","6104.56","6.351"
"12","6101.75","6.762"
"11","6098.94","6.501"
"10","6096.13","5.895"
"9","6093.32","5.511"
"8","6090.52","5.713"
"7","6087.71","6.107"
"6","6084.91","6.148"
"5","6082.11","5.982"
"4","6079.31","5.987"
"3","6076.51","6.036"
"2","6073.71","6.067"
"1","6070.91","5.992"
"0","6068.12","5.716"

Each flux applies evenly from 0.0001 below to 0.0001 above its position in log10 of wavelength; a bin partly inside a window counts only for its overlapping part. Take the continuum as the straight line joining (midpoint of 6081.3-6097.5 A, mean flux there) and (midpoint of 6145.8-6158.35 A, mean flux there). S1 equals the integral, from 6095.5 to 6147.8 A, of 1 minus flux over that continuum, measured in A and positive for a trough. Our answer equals 0.4 A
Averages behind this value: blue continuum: 5.89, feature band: 5.75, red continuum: 5.7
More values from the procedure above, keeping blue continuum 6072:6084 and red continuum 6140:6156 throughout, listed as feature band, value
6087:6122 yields -1.2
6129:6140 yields 0.6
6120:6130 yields 0.6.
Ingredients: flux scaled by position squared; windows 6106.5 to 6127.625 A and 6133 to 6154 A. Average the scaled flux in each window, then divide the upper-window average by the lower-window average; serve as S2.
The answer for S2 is 0.95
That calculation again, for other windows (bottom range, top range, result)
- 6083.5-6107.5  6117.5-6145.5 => 0.90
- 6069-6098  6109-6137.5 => 0.96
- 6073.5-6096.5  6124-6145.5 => 0.91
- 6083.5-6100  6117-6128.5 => 0.94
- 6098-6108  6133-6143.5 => 0.85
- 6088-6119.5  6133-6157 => 0.92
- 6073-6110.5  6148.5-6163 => 0.99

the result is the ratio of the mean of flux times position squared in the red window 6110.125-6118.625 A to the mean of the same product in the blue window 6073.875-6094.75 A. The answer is 1.03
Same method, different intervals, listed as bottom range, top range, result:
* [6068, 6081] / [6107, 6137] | 0.96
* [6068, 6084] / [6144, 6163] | 0.99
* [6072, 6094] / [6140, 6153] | 0.95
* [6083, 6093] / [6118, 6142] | 0.92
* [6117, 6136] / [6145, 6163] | 1.08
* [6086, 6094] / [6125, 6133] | 0.90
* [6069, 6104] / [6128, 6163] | 0.94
